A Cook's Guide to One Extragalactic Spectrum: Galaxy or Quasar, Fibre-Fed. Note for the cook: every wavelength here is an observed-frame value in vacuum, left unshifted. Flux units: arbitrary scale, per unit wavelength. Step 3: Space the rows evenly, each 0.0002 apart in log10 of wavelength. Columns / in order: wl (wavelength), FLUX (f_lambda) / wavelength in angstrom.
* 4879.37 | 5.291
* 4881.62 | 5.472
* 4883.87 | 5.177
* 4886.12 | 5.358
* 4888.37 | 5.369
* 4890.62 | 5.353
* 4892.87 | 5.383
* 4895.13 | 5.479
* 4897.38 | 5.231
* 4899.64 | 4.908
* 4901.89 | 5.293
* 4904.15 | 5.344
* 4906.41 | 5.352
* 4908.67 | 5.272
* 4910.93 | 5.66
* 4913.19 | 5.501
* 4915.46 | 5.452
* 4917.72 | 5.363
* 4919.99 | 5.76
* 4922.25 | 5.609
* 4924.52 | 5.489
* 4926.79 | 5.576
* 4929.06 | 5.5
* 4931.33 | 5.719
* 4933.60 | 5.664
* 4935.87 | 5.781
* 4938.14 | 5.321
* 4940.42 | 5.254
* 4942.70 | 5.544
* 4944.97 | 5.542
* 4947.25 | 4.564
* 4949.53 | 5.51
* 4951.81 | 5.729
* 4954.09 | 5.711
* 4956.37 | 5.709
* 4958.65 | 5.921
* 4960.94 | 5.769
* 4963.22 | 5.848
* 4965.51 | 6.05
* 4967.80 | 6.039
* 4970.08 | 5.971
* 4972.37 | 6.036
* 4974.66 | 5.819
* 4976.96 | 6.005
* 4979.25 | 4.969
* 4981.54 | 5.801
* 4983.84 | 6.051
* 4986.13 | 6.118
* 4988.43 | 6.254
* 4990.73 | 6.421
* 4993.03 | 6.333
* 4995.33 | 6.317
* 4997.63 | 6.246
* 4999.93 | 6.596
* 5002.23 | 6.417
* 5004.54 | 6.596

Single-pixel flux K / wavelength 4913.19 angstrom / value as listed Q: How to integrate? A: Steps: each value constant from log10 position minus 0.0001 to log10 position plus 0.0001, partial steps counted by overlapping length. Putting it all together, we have 5.501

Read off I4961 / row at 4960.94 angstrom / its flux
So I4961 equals 5.769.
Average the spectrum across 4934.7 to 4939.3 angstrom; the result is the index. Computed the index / 5.55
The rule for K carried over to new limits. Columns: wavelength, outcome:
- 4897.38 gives 5.231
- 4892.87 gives 5.383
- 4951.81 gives 5.729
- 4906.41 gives 5.352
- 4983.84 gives 6.051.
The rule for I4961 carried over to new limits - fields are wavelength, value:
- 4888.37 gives 5.369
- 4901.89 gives 5.293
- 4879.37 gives 5.291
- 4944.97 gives 5.542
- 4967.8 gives 6.039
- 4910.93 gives 5.66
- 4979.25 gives 4.969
